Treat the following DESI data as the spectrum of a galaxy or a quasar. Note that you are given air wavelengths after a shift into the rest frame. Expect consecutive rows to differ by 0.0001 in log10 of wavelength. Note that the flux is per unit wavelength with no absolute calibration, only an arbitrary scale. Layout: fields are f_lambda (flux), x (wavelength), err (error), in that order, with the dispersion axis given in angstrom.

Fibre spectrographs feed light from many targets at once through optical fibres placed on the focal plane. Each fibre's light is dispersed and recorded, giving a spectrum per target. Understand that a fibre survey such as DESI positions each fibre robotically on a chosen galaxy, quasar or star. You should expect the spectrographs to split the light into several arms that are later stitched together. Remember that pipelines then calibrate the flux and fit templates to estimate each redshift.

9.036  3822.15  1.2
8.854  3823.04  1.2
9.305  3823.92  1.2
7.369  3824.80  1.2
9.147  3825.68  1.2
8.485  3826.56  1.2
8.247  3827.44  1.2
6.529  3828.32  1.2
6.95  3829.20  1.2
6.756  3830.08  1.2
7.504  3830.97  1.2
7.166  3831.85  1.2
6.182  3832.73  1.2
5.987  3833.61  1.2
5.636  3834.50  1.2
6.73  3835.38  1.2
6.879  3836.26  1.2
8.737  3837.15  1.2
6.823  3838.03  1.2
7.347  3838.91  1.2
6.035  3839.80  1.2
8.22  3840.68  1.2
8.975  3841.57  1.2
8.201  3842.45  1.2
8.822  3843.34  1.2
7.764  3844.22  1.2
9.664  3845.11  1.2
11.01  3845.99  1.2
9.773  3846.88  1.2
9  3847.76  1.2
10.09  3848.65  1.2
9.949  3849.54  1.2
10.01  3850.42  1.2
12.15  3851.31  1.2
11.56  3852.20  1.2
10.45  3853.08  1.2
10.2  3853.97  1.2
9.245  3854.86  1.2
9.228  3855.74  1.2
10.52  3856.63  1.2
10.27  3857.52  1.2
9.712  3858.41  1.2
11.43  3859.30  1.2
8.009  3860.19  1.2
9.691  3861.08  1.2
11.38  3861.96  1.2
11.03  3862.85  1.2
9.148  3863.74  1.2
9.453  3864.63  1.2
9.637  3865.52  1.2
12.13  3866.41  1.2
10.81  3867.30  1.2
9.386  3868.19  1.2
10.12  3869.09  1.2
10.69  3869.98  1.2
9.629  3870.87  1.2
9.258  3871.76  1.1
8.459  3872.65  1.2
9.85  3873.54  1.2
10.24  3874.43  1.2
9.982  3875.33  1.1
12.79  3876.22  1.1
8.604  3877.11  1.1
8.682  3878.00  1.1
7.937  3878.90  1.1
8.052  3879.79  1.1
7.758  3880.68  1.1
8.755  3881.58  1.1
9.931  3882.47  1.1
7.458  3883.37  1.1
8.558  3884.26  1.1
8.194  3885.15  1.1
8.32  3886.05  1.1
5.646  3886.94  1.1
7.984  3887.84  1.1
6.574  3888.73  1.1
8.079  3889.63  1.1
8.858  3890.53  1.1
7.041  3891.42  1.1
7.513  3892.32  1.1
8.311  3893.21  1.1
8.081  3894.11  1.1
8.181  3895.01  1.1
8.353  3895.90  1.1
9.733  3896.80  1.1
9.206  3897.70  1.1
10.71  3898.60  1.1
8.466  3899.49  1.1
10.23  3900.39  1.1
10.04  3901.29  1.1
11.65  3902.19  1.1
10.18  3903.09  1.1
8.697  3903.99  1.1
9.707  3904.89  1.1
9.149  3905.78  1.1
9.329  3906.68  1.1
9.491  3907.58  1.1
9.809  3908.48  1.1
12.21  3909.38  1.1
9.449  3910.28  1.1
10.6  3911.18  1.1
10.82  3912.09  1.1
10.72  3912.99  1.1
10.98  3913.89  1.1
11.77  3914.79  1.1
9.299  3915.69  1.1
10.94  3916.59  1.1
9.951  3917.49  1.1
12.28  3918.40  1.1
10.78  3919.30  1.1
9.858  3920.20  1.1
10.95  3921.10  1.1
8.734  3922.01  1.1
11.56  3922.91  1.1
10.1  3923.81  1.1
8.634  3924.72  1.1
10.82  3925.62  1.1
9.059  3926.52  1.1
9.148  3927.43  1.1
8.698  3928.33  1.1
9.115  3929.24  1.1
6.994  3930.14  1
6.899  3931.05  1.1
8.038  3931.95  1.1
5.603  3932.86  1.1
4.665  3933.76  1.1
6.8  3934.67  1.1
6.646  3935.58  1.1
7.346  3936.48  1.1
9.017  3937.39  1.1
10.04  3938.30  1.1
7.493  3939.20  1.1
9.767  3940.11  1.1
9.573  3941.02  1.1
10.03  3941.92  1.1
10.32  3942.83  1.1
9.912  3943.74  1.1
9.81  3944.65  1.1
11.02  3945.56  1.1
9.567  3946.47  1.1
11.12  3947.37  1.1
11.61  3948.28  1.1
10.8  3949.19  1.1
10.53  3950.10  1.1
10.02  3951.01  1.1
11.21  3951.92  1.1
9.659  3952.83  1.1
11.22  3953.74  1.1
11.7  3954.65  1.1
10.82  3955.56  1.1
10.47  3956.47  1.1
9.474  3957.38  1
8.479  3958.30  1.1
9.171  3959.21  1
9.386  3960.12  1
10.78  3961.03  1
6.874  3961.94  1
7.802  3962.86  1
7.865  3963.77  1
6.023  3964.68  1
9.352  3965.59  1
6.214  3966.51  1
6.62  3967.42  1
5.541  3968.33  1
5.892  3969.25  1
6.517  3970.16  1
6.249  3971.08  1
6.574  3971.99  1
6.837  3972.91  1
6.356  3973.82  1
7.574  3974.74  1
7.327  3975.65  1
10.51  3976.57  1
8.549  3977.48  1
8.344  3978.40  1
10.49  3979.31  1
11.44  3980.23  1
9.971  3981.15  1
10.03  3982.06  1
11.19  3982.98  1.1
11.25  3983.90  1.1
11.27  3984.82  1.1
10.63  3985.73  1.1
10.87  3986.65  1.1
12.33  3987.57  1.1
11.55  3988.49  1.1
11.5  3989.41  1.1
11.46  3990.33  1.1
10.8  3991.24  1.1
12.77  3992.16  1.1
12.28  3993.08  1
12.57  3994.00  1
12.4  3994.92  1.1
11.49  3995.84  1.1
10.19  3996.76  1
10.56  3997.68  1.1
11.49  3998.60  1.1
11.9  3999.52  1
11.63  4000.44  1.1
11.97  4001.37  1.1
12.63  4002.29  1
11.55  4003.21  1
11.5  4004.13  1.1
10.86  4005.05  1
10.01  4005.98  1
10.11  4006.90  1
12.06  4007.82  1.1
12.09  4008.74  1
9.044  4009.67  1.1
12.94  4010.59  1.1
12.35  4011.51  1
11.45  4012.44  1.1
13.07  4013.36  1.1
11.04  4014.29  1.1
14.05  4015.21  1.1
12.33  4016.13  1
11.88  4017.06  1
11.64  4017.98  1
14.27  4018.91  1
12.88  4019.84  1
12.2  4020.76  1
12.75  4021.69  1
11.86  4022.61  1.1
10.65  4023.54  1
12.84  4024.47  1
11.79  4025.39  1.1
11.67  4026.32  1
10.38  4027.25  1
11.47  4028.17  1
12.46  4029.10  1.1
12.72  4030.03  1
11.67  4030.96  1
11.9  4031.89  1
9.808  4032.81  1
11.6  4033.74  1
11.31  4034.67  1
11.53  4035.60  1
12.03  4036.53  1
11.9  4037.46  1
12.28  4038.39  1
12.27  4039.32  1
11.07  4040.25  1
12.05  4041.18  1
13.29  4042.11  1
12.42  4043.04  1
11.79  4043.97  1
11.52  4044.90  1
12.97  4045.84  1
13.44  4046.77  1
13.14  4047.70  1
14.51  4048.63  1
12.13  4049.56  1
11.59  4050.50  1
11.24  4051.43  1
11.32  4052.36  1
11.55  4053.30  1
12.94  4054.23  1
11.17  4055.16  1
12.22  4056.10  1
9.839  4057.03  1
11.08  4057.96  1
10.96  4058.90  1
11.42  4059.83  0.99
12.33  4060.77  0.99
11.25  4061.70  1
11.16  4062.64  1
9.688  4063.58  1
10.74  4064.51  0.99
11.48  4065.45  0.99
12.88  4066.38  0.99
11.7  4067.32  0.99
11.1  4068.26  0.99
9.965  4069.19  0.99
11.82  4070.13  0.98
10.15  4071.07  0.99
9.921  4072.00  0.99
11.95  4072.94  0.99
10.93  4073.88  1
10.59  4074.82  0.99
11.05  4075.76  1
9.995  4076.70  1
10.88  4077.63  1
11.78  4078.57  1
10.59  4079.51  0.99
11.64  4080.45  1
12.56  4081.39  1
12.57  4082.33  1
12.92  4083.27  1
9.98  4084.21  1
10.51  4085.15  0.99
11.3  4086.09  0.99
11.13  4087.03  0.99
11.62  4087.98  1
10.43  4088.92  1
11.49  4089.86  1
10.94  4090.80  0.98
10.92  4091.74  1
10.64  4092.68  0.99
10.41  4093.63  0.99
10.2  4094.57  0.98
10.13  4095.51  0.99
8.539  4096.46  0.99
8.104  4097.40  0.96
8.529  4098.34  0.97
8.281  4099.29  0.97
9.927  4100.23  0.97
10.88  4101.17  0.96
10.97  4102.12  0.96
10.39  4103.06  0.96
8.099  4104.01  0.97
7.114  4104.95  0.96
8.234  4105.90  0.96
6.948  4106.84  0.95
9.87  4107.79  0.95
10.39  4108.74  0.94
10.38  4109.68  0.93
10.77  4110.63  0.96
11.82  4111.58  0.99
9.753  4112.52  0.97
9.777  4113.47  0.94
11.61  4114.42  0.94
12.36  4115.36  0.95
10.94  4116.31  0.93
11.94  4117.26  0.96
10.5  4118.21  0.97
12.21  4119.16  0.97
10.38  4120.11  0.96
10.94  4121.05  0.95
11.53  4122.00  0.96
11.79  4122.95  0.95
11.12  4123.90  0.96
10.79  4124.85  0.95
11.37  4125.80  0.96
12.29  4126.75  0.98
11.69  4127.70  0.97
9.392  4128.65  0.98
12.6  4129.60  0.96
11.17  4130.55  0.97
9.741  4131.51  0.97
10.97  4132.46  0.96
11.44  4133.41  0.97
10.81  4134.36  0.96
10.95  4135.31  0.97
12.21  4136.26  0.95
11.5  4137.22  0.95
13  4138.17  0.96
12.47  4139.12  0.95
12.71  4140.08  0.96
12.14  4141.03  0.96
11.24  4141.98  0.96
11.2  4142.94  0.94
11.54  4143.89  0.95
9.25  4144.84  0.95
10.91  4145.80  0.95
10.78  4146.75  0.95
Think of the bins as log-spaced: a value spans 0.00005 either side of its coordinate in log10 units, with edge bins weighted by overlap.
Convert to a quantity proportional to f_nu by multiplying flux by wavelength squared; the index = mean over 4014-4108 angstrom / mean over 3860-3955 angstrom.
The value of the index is 1.29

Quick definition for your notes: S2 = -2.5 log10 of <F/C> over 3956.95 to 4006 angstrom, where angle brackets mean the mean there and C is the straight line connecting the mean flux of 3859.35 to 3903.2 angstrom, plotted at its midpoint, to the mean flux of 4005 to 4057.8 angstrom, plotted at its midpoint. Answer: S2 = 0.14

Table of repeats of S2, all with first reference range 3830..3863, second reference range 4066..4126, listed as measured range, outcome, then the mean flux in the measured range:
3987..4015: -0.164 mag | 11.6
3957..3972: 0.268 mag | 7.59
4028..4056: -0.174 mag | 12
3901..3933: -0.048 mag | 9.82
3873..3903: 0.048 mag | 8.8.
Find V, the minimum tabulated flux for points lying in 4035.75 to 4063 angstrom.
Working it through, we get 9.839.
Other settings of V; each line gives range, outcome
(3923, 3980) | 4.665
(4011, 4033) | 9.808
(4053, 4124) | 6.948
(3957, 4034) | 5.541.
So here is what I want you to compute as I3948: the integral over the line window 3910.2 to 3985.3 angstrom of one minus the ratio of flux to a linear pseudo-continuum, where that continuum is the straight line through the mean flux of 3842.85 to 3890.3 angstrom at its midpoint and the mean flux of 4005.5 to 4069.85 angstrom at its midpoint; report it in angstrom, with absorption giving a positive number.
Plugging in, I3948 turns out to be 9.8 angstrom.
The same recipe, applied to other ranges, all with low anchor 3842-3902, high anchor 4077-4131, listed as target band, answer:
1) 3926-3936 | 2.3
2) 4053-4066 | -1.1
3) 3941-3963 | -0.7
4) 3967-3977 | 3.0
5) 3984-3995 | -1.8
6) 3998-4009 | -1.5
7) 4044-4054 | -1.9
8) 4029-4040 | -1.6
